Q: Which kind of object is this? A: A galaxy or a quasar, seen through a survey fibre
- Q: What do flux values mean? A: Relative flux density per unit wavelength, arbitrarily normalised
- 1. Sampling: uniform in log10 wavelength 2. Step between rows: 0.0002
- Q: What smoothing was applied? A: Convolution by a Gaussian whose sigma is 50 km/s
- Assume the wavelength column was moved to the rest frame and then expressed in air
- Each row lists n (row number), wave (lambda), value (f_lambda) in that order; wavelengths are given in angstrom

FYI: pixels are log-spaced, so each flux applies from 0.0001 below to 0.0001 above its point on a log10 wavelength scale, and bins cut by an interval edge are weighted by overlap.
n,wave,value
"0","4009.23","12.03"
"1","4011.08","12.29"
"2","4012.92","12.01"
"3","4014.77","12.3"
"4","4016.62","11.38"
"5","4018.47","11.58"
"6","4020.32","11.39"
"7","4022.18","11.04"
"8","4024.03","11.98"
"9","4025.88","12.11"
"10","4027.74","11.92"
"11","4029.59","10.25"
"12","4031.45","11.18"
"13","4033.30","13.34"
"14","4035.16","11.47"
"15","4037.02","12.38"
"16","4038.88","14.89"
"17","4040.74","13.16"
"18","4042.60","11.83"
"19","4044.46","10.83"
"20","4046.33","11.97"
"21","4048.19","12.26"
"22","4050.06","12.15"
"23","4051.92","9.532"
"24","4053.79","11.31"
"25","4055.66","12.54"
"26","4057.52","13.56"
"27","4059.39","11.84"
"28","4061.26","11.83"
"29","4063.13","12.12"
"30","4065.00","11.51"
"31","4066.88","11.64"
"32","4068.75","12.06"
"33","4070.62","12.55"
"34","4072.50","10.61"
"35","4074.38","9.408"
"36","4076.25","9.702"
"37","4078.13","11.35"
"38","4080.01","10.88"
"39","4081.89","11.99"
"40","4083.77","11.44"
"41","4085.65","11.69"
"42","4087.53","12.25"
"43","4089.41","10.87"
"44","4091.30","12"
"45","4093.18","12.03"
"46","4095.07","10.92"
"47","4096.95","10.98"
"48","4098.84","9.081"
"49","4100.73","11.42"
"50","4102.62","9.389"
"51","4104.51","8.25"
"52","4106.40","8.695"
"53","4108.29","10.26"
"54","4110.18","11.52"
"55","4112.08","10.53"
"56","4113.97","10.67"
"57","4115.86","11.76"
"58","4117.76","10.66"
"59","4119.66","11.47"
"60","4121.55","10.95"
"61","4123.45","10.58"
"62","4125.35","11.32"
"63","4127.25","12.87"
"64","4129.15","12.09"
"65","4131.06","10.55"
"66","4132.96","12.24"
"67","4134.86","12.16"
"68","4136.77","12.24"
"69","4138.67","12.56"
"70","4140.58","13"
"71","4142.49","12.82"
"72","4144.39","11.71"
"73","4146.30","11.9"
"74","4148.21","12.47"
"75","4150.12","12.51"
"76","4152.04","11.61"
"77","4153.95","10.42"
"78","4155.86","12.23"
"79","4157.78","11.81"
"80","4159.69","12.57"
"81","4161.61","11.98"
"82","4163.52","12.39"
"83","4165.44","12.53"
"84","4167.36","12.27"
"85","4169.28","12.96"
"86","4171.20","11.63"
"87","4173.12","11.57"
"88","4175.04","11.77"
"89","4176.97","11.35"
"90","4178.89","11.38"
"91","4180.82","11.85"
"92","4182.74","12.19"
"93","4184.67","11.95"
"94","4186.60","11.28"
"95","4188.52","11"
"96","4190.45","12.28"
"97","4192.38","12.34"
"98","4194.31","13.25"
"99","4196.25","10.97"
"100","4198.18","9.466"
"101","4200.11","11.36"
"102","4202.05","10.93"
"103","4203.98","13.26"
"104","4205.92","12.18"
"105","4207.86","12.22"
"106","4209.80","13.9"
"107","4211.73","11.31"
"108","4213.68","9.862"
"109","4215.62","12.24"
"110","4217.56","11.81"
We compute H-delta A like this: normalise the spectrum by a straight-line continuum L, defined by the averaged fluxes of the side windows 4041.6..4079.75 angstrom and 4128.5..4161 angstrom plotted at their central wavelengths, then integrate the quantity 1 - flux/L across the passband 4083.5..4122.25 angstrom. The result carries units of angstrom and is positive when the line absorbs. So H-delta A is 3.27 angstrom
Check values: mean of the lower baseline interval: 11.5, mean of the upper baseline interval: 12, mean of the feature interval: 10.8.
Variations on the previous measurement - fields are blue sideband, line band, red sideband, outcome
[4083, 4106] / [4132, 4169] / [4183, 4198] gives -2.7 angstrom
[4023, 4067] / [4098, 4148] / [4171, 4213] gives 2.8 angstrom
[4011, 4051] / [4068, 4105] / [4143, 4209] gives 3.0 angstrom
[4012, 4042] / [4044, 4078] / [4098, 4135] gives 0.1 angstrom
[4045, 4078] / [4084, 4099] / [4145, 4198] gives 0.4 angstrom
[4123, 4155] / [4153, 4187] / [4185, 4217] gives -0.1 angstrom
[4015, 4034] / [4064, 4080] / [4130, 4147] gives 1.0 angstrom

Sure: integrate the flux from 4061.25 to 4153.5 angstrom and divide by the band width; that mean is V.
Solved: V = 11.3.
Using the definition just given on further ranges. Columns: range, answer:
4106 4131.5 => 11.1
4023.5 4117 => 11.4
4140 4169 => 12.2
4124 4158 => 12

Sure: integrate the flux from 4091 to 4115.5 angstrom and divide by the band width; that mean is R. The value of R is 10.4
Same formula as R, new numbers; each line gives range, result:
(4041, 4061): 11.8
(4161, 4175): 12.2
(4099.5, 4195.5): 11.6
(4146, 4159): 11.9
